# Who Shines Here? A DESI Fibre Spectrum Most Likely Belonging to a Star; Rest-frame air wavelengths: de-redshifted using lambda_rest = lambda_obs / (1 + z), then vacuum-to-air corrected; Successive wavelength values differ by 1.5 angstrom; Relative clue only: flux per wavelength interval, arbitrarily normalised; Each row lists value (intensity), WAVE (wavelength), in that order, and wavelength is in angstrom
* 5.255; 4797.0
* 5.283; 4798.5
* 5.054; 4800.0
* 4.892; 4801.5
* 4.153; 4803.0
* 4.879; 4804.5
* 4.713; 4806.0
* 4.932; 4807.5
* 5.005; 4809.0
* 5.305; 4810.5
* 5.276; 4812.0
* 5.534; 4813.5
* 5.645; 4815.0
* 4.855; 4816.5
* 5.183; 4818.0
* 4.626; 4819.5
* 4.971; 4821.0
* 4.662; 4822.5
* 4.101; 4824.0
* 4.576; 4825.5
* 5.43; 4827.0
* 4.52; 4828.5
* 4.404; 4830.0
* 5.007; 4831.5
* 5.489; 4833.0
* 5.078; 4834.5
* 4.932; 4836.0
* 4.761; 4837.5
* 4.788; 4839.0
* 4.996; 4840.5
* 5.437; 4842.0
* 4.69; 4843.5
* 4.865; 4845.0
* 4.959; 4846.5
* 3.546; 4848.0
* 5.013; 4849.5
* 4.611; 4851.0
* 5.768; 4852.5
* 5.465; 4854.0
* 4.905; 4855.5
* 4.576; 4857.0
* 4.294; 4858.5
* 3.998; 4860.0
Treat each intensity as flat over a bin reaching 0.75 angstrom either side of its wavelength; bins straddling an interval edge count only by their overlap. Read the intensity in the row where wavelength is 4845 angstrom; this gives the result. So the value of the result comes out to 4.865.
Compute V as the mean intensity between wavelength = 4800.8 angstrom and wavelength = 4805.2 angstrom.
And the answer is 4.64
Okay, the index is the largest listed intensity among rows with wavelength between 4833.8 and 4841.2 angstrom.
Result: 5.078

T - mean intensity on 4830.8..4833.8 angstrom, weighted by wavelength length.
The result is 5.25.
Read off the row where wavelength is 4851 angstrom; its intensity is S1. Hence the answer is 4.611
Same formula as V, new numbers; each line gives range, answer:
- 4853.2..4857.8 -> 4.98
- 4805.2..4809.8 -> 4.89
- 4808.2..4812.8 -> 5.2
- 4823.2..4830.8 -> 4.61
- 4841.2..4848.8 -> 4.7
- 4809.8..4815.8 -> 5.44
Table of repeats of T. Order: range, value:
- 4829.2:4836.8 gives 4.98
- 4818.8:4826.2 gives 4.59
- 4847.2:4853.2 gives 4.73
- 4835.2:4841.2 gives 4.87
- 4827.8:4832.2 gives 4.64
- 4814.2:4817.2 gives 5.26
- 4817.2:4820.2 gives 4.91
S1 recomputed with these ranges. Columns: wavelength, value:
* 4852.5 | 5.768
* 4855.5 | 4.905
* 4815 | 5.645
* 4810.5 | 5.305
